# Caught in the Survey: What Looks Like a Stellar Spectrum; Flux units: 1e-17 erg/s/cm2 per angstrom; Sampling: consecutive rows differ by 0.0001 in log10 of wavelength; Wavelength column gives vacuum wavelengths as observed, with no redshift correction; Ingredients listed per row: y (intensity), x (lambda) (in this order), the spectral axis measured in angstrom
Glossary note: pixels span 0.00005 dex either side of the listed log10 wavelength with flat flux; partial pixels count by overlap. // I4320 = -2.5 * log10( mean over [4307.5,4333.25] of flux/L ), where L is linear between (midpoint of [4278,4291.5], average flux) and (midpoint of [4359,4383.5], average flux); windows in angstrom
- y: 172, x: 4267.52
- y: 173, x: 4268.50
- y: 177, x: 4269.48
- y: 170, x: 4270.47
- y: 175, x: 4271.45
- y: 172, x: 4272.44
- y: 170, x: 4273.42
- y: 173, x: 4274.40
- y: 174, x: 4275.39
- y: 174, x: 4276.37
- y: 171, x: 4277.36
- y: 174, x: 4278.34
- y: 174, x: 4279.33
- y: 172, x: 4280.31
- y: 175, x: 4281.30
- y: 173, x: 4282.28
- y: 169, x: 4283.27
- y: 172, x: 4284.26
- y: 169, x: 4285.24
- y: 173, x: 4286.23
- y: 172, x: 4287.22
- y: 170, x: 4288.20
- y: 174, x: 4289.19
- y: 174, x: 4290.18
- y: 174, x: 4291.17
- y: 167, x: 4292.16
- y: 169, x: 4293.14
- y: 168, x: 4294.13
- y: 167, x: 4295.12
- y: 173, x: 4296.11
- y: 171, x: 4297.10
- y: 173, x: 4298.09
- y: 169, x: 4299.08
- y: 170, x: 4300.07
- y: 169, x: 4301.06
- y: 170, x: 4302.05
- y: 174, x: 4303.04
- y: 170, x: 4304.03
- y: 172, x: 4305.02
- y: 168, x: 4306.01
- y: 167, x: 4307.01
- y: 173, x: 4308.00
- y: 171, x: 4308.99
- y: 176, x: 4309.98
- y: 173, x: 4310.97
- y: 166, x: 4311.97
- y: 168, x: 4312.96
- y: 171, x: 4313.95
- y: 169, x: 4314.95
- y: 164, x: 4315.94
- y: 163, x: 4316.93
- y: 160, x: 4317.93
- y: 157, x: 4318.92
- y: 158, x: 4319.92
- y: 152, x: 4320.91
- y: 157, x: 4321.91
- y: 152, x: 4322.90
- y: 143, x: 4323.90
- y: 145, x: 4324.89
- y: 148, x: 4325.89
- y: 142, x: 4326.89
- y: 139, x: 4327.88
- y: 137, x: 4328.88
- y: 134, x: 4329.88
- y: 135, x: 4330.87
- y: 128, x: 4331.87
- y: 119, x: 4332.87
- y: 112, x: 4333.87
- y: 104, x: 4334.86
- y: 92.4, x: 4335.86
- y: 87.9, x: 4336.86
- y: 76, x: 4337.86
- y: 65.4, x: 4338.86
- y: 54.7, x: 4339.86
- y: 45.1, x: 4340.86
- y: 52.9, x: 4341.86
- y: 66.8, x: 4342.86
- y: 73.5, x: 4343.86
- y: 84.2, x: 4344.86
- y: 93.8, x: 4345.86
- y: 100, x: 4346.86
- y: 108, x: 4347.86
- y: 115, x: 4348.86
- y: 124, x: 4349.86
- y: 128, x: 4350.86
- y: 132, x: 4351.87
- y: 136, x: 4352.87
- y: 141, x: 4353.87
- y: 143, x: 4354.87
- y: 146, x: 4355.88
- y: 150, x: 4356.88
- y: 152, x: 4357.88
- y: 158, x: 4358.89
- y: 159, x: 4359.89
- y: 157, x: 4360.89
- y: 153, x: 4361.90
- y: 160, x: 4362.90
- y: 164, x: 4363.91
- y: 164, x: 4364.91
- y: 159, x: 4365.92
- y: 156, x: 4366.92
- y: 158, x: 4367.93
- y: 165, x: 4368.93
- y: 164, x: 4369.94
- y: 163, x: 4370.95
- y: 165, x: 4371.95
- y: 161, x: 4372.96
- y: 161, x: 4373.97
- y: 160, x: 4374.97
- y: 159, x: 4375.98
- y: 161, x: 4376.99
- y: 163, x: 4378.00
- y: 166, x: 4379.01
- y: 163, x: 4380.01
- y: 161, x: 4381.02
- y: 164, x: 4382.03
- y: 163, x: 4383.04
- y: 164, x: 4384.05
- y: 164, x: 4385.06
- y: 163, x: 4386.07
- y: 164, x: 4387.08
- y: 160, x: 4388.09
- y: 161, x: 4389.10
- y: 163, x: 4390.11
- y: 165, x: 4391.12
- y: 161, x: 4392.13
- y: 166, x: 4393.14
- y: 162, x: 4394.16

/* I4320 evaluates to 0.09 mag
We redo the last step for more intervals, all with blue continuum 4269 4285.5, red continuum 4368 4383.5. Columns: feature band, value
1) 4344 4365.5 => 0.21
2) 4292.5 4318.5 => 0.00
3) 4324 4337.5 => 0.32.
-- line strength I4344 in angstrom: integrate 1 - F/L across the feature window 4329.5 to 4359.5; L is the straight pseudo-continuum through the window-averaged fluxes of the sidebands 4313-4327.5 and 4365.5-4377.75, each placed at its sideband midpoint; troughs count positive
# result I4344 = 9.4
